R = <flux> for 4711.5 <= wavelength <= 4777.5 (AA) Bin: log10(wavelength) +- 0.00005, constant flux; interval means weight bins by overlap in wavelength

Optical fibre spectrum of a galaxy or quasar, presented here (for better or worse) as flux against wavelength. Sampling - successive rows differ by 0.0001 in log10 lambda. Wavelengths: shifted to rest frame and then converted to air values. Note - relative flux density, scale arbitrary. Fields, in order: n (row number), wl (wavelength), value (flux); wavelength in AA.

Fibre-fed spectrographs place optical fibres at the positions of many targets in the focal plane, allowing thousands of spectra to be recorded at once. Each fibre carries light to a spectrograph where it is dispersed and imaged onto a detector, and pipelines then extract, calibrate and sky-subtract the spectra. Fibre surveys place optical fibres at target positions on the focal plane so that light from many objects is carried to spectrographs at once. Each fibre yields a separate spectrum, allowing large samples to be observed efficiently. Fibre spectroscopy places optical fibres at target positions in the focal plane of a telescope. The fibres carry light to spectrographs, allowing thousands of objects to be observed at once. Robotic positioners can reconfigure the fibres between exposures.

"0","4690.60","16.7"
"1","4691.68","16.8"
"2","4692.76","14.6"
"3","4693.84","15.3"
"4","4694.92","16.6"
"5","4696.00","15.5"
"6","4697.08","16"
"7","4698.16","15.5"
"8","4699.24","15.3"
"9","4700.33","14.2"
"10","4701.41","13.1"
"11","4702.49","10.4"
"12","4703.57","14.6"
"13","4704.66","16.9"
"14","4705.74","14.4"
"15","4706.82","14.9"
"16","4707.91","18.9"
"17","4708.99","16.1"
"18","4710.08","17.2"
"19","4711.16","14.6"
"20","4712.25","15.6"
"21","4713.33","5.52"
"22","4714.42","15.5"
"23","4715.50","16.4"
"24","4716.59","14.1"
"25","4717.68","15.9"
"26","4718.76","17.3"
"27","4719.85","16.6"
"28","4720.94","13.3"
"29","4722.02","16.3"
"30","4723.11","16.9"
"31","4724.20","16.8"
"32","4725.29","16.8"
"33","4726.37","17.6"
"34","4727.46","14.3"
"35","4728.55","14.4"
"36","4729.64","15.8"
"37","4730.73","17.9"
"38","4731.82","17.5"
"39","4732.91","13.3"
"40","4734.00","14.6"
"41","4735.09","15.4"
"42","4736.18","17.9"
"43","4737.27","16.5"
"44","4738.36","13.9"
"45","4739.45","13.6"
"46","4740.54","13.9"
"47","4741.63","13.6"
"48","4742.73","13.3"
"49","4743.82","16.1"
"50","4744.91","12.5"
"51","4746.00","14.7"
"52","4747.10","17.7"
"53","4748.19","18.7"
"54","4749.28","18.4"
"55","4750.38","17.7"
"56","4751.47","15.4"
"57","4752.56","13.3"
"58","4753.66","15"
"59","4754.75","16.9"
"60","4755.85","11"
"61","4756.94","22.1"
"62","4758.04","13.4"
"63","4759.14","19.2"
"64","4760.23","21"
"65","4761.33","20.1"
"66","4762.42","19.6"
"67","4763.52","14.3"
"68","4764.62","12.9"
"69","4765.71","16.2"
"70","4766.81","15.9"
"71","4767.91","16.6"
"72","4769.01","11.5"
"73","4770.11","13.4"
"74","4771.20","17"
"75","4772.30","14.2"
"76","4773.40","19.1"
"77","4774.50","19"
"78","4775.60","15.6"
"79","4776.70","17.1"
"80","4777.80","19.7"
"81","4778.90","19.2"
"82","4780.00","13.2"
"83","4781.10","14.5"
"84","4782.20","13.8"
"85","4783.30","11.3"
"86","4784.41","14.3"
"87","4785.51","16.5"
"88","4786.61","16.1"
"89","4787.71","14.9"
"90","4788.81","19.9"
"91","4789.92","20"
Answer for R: 15.8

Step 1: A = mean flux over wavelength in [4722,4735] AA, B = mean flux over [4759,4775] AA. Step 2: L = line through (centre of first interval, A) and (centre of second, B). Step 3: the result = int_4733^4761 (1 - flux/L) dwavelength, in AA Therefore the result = 0.8 AA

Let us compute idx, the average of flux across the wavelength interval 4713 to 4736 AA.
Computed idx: 15.5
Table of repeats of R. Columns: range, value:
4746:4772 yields 16.3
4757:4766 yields 17.4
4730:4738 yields 16.1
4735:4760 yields 15.7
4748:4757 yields 16.1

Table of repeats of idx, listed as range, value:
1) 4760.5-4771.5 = 15.9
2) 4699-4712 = 15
